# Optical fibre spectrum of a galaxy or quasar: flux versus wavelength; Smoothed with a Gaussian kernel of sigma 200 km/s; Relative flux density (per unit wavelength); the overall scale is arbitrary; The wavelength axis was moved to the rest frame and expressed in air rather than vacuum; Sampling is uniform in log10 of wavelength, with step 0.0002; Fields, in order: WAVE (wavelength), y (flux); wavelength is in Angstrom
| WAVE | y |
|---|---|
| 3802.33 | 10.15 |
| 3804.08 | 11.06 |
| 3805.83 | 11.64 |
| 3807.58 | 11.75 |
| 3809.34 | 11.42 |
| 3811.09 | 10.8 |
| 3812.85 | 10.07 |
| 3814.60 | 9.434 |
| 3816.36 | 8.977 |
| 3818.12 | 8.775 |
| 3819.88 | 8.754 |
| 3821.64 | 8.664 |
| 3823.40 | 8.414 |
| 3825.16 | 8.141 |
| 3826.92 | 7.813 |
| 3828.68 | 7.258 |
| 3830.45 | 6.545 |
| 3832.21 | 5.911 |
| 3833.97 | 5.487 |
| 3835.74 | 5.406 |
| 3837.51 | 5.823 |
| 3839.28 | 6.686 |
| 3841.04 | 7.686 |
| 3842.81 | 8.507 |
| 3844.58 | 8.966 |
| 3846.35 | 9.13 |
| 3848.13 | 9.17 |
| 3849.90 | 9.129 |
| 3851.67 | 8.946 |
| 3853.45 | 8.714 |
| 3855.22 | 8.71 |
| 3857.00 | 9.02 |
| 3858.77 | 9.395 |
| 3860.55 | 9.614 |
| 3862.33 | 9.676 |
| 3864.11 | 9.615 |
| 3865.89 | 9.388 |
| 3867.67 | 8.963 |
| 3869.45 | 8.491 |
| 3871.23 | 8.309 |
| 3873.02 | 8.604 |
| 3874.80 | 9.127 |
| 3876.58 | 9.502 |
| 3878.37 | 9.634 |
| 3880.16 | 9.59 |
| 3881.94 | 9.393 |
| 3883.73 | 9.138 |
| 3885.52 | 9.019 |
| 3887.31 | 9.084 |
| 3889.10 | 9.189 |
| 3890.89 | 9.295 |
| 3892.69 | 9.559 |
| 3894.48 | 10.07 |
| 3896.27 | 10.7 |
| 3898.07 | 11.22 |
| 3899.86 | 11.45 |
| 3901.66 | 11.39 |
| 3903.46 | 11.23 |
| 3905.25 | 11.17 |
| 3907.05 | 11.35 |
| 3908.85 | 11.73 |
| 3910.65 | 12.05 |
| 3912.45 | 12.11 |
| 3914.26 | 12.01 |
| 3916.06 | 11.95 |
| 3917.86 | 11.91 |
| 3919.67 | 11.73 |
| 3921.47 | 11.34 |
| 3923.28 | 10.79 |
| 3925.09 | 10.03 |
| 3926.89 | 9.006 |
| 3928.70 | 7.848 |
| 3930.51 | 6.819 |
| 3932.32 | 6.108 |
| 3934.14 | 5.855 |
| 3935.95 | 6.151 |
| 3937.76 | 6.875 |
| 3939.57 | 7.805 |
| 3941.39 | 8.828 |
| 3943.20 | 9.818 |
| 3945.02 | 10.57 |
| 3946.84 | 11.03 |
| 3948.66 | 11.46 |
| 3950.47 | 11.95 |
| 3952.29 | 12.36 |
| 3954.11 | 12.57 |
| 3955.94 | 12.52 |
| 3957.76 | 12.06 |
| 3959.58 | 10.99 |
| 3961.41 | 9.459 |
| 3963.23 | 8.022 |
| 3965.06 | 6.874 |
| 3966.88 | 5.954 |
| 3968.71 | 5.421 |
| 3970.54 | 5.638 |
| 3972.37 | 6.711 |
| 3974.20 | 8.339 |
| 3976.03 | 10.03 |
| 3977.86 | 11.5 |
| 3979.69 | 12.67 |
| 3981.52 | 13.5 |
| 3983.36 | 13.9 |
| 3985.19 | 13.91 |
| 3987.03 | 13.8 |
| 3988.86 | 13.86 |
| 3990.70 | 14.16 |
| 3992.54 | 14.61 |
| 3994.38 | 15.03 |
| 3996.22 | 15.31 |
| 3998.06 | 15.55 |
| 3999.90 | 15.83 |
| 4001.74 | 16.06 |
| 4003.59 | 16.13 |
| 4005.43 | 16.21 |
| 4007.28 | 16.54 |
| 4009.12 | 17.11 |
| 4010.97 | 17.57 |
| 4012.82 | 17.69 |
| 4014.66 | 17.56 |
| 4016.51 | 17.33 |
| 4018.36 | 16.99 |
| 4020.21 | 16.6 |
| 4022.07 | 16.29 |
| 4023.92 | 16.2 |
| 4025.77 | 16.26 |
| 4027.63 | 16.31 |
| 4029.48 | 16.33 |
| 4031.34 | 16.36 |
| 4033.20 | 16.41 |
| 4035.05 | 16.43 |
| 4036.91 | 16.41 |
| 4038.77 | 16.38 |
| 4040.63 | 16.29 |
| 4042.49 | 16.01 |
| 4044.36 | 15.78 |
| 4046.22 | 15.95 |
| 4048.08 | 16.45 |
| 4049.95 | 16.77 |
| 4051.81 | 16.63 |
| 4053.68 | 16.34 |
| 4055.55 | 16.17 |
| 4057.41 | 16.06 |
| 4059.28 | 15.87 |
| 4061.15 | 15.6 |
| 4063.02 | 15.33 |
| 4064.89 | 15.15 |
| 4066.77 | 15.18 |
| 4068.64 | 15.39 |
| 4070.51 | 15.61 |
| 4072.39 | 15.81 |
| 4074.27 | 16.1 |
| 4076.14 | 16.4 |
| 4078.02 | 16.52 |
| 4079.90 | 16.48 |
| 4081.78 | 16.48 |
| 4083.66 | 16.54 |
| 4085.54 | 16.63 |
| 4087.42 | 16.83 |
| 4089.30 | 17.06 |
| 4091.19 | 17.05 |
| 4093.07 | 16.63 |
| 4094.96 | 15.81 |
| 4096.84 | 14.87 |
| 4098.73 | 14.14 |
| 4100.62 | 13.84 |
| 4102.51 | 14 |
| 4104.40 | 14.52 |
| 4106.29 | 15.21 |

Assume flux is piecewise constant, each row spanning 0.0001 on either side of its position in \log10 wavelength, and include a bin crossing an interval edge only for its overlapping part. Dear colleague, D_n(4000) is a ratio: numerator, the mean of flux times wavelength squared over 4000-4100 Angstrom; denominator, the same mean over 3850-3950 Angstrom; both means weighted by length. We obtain 1.8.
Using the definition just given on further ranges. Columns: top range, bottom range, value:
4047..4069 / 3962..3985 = 1.80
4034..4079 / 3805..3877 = 2.06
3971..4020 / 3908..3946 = 1.57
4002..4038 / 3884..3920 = 1.63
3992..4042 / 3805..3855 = 2.12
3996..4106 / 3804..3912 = 1.92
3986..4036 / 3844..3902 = 1.83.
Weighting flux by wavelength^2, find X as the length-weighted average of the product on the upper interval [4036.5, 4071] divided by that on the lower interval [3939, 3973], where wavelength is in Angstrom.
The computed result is 1.76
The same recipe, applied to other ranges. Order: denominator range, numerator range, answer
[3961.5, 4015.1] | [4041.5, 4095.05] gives 1.30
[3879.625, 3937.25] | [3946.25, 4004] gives 1.22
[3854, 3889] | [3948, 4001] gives 1.33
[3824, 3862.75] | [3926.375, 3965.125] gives 1.24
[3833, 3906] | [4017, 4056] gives 1.95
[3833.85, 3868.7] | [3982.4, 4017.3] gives 2.00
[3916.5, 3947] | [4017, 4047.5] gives 1.92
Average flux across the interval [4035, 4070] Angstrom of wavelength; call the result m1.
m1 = 16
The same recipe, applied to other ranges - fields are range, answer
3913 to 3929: 10.9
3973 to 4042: 15.3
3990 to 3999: 15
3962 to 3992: 10.3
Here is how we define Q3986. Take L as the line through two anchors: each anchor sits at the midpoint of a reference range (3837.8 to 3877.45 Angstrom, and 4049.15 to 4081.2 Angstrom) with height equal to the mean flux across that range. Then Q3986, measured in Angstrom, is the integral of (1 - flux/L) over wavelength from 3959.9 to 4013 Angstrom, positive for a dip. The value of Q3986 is 3.16 Angstrom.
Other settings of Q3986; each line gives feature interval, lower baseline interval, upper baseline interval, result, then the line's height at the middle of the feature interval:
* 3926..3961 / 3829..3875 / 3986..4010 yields 9.01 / 12.7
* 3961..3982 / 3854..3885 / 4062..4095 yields 6.77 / 12.6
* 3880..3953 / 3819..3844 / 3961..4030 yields 3.20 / 10.6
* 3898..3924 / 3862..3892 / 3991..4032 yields -1.45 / 11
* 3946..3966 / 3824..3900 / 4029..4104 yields 1.98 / 12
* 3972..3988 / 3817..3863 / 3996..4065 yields 2.73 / 14.2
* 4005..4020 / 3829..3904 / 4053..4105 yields -3.83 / 13.6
